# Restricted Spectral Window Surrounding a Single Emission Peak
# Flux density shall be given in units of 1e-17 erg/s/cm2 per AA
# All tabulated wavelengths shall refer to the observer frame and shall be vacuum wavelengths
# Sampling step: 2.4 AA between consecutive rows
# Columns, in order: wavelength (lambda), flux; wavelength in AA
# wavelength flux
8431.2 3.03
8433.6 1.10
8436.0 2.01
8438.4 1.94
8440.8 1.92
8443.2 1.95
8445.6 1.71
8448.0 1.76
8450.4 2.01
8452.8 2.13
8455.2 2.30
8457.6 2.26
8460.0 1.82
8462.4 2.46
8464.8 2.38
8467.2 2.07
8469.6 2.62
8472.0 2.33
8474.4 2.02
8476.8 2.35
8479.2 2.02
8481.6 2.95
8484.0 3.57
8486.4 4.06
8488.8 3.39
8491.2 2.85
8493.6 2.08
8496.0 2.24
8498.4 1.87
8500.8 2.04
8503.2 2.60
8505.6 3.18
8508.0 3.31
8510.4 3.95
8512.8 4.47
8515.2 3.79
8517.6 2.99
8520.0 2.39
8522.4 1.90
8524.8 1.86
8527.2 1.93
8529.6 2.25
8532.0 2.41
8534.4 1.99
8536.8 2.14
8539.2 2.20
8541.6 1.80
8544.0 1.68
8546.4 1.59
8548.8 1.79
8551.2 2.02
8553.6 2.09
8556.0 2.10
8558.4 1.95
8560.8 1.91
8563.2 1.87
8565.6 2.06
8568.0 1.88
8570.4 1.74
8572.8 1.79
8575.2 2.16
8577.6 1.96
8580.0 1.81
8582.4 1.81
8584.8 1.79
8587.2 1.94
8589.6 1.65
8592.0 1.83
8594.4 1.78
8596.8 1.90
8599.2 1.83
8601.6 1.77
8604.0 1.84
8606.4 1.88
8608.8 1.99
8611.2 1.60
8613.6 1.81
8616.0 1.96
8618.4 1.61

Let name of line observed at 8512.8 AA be [N II]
